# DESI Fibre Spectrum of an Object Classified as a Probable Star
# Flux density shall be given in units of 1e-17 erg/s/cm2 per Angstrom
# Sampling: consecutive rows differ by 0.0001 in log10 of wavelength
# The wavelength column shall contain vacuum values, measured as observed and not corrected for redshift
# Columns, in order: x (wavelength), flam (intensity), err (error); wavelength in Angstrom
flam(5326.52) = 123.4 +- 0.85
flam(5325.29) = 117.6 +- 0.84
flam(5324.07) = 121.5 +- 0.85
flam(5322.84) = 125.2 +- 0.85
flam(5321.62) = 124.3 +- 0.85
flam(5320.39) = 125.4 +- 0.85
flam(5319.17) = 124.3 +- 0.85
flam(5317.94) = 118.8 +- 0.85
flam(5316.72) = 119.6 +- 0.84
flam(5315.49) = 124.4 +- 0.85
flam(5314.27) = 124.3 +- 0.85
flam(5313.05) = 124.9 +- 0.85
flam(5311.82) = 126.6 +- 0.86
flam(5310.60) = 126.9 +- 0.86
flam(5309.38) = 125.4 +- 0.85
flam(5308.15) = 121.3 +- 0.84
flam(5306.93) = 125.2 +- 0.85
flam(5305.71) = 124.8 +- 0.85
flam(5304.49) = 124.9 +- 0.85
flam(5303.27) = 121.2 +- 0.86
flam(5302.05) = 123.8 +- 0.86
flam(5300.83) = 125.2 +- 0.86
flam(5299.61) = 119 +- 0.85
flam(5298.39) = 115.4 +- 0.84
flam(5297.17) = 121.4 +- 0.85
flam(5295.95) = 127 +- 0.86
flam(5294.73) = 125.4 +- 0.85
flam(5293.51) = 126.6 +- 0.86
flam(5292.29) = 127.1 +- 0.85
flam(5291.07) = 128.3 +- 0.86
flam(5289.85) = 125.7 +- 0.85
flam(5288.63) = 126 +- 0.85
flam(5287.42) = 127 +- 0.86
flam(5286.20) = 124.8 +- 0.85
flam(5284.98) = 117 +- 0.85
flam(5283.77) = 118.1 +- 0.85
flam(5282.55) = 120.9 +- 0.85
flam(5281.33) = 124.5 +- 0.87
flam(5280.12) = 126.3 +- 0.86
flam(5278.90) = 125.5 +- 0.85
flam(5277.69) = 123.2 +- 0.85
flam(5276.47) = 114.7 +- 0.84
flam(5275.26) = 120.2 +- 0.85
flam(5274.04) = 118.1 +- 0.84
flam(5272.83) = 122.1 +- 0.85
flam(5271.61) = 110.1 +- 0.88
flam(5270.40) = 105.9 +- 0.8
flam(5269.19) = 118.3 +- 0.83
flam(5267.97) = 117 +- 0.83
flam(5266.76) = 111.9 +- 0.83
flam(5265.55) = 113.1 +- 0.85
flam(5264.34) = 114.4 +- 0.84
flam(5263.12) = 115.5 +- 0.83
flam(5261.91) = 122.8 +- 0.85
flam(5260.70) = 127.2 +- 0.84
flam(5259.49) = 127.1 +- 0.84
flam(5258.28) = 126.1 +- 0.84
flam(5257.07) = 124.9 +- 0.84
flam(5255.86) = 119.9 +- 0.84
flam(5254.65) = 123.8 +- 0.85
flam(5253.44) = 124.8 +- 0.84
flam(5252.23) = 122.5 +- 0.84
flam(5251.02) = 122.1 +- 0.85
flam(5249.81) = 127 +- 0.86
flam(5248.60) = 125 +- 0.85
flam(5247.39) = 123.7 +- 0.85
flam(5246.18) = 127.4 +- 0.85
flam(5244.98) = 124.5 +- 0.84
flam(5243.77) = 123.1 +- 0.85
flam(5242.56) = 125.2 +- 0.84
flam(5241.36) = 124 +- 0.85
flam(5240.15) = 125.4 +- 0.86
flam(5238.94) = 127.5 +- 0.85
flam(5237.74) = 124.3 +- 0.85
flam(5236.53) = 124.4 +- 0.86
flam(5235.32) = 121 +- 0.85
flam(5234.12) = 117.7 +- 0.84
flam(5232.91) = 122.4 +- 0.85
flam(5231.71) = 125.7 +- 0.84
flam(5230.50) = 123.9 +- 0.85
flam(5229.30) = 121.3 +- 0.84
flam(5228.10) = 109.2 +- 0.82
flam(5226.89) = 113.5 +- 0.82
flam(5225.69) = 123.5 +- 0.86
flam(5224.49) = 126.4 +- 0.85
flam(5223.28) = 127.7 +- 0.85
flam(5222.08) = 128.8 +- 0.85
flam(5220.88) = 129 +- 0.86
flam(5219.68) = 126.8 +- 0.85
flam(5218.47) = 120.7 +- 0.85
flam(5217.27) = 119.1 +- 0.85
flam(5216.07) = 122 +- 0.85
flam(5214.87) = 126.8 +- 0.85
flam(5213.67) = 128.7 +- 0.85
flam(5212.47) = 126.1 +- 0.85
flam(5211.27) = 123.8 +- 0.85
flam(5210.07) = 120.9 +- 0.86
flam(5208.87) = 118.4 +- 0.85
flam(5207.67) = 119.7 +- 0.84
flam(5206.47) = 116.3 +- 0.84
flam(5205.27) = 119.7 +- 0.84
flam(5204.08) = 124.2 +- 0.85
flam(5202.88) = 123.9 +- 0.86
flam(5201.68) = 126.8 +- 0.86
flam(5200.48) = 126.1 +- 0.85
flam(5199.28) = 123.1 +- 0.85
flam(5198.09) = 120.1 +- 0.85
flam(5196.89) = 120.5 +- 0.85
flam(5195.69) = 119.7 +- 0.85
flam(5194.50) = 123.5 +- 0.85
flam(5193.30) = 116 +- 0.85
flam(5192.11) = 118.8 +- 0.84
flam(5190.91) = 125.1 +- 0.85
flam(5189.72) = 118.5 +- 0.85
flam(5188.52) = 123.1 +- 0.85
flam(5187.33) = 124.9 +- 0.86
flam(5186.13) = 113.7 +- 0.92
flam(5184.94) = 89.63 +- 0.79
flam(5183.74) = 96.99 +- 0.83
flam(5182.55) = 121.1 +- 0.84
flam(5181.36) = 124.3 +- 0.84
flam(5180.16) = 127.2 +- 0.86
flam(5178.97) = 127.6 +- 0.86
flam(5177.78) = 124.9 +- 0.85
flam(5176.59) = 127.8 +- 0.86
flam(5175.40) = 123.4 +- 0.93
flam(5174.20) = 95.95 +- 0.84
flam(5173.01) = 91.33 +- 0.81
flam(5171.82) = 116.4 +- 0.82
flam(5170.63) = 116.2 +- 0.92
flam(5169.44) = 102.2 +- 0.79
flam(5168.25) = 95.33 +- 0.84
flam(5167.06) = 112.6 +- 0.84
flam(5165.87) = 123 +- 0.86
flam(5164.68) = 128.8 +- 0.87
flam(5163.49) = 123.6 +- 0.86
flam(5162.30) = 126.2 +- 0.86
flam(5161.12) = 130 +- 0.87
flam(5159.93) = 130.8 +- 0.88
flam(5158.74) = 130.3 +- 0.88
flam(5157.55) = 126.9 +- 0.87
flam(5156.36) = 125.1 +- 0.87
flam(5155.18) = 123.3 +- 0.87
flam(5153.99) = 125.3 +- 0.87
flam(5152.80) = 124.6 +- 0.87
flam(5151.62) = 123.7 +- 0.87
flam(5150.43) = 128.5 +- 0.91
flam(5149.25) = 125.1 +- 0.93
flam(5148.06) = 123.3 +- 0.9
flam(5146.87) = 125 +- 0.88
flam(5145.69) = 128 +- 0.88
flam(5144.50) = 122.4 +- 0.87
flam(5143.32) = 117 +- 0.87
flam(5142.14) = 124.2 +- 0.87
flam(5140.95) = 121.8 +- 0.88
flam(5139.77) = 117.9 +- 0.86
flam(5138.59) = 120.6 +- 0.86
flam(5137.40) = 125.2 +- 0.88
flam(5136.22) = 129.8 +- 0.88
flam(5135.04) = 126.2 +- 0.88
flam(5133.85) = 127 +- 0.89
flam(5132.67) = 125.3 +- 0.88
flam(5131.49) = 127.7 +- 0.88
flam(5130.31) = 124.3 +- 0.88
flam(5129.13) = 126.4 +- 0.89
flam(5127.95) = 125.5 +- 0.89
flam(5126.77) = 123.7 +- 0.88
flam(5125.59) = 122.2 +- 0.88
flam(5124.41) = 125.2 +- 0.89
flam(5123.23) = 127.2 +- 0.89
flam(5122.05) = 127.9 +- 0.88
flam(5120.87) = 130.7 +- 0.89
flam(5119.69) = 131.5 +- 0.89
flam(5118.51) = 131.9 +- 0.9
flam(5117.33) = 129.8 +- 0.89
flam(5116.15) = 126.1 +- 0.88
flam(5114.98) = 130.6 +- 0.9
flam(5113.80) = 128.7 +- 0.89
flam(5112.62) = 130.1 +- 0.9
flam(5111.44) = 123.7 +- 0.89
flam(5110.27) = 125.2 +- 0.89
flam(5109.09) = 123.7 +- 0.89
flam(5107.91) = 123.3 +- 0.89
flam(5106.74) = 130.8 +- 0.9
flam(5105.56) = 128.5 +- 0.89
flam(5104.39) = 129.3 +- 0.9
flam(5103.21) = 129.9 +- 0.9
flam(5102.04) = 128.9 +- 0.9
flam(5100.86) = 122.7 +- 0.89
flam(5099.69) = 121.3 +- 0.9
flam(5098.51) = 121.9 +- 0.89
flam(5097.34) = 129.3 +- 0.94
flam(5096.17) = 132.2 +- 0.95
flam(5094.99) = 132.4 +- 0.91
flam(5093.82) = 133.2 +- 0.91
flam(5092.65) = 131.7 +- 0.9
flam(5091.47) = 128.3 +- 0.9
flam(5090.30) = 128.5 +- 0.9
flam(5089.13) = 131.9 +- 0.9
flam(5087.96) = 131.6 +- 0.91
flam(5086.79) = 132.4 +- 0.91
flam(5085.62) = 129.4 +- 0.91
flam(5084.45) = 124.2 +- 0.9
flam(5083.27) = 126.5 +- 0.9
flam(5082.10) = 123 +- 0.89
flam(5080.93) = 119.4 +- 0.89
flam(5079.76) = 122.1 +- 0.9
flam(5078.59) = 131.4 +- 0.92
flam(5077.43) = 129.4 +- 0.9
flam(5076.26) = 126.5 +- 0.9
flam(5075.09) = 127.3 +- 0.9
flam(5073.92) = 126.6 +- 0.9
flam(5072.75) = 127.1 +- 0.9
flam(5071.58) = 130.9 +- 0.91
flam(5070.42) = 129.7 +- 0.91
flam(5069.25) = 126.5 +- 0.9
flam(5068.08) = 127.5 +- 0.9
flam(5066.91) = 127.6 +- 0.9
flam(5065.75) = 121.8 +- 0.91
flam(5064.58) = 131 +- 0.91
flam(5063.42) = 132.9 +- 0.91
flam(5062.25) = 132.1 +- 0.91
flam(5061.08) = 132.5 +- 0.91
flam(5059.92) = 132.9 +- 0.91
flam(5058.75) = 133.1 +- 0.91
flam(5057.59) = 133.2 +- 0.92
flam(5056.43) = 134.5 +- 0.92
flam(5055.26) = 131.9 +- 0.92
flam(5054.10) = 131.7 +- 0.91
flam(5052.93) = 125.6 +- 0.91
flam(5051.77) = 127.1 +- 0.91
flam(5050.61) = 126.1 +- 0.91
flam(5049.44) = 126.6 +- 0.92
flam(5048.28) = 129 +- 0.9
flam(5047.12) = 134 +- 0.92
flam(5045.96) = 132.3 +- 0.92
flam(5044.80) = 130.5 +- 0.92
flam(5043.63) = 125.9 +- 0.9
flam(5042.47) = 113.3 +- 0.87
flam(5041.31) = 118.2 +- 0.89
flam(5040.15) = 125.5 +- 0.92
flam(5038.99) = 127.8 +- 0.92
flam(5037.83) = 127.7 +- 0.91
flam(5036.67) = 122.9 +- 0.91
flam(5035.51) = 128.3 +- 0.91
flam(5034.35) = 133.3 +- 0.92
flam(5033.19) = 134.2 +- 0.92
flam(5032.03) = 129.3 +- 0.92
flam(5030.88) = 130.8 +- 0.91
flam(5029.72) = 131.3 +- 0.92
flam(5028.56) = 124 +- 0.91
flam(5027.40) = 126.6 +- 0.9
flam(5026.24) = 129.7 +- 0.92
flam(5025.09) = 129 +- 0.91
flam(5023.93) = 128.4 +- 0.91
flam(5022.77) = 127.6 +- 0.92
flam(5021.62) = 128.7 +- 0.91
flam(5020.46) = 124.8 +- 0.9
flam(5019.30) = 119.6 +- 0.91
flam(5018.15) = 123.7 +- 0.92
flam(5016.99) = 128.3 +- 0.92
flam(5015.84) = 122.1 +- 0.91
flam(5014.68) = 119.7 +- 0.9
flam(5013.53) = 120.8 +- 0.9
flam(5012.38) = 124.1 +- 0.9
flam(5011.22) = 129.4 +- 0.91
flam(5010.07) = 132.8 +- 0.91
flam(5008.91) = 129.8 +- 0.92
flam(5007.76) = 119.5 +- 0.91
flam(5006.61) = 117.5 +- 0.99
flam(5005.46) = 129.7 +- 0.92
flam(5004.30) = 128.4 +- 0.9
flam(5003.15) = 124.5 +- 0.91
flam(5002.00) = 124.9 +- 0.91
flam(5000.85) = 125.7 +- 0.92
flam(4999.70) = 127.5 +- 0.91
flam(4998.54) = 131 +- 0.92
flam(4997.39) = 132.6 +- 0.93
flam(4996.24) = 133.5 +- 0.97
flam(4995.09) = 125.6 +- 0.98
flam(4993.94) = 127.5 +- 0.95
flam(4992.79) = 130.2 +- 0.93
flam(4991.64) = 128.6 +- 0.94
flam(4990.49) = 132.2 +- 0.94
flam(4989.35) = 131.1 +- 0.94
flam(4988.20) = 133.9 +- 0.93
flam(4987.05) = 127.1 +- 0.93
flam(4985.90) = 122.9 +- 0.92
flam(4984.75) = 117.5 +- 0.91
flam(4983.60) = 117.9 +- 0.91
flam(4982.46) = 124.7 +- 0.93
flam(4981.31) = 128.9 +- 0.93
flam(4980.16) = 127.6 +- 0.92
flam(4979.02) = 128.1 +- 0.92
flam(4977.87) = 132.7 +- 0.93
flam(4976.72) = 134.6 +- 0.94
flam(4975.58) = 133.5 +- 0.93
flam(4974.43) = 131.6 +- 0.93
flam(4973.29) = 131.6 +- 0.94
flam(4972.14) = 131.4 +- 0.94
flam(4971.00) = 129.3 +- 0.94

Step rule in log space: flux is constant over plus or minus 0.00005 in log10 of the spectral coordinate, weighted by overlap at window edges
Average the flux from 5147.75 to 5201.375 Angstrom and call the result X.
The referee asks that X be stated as 120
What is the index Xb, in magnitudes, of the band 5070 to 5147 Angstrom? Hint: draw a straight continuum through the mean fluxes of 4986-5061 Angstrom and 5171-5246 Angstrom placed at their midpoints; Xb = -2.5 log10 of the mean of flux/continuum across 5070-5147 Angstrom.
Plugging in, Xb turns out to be -0.02 mag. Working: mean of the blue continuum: 128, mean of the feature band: 127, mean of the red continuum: 121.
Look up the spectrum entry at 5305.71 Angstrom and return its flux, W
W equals 124.8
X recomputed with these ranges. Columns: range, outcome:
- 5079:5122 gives 128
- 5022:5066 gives 129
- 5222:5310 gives 122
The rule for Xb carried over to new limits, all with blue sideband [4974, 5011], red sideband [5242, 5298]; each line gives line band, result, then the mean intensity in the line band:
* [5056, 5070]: -0.03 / 130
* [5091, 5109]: -0.02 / 128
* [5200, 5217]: 0.00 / 123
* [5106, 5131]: -0.02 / 127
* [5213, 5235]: 0.00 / 123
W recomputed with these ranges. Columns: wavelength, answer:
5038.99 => 127.8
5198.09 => 120.1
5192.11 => 118.8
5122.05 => 127.9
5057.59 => 133.2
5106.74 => 130.8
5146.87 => 125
